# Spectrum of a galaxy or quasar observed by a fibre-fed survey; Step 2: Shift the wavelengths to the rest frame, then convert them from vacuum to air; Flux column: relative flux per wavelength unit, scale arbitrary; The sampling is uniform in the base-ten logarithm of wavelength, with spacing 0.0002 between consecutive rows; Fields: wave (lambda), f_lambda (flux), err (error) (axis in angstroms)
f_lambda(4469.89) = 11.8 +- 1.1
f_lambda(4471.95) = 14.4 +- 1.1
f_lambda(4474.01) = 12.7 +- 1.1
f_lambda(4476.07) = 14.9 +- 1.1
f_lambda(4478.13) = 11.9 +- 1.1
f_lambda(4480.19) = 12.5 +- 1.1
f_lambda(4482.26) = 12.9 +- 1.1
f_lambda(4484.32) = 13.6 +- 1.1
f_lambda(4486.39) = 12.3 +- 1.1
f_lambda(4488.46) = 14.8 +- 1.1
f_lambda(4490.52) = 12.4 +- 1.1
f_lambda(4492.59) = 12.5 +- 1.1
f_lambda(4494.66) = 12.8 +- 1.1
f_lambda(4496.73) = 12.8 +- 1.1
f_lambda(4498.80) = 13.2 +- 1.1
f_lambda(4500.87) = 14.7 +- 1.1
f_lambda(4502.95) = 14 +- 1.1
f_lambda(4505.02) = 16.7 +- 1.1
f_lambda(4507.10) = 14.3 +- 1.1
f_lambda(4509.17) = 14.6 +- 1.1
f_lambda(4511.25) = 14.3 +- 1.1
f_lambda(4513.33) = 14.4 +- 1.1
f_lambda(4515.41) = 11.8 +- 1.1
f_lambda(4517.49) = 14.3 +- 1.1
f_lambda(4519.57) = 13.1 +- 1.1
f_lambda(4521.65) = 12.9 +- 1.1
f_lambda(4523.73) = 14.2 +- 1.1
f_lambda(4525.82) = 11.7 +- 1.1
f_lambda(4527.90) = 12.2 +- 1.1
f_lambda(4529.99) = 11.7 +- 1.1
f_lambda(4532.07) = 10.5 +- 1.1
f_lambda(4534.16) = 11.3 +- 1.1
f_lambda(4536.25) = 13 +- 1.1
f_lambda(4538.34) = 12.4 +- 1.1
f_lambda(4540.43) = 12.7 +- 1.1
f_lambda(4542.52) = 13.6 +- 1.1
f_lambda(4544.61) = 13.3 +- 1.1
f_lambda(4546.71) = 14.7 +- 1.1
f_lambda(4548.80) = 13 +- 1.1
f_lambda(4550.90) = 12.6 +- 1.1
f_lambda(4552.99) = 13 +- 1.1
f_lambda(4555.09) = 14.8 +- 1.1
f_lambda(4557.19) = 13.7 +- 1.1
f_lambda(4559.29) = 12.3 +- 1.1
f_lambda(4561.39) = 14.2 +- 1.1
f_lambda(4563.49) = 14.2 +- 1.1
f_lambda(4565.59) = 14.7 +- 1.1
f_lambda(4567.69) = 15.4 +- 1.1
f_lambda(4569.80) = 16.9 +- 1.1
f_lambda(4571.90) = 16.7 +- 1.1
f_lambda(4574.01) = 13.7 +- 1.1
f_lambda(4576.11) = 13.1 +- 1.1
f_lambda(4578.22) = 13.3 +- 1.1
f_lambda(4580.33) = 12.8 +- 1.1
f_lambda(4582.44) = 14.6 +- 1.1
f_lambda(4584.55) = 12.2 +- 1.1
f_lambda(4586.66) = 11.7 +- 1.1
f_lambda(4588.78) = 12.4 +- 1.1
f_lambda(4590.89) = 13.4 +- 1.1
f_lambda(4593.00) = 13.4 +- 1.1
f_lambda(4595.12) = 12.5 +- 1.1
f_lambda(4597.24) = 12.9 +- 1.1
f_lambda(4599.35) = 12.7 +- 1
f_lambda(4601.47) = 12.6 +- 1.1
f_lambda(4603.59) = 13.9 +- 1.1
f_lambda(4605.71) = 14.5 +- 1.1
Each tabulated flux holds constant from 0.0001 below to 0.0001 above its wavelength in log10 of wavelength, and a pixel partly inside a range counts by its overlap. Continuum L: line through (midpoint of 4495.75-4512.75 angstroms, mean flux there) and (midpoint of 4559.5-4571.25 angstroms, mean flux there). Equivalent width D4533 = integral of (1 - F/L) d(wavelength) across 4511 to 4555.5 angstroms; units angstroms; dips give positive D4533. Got 5.2 angstroms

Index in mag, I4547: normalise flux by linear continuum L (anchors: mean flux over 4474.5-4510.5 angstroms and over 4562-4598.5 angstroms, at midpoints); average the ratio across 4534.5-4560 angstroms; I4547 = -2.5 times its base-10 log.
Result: 0.04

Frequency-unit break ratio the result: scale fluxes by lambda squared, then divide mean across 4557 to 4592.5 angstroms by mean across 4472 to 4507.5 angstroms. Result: 1.1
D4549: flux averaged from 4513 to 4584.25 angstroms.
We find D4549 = 13.4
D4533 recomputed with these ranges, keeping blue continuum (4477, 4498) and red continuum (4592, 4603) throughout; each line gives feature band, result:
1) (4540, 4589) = -3.5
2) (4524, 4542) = 1.1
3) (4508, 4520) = -0.9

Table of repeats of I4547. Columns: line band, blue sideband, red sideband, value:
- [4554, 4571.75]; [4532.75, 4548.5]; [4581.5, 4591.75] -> -0.14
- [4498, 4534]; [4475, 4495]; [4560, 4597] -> -0.01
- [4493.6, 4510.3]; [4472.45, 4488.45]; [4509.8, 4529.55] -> -0.08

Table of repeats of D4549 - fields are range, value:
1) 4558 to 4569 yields 14.2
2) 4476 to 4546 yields 13.2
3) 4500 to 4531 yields 13.7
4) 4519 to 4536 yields 12.2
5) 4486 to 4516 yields 13.8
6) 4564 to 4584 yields 14.5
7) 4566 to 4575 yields 15.6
